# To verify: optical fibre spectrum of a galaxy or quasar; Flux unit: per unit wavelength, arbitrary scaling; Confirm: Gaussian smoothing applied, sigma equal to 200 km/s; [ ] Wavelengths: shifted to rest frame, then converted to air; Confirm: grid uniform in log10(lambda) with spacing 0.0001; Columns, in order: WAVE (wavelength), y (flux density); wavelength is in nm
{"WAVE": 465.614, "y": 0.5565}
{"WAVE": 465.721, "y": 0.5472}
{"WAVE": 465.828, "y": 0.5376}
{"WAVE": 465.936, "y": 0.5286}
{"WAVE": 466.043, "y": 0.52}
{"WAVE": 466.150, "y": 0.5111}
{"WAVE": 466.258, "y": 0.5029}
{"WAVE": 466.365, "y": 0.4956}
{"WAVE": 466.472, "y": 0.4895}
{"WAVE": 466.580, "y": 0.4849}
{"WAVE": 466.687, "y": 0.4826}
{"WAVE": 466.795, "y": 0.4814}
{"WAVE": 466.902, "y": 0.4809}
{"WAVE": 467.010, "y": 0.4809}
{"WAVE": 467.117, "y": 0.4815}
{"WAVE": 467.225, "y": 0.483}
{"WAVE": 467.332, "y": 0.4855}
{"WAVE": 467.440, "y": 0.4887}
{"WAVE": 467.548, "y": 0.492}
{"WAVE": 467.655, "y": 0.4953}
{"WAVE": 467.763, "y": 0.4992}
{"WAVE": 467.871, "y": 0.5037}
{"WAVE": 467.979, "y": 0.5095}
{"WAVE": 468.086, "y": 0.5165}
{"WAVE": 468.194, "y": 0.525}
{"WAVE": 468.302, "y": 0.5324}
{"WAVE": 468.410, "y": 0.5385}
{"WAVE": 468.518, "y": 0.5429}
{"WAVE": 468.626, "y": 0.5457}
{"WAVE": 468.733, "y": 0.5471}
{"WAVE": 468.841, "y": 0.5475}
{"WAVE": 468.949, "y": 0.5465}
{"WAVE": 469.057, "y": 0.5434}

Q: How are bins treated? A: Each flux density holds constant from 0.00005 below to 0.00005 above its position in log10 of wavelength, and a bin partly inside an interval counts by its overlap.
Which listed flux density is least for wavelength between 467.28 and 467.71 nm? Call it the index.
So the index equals 0.4855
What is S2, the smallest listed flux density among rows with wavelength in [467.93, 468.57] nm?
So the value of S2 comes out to 0.5095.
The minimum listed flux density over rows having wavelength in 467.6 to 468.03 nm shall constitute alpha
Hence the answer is 0.4953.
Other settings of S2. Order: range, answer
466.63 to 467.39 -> 0.4809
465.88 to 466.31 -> 0.5029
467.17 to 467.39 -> 0.483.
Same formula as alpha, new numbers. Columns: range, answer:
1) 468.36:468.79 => 0.5385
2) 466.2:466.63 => 0.4849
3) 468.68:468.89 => 0.5471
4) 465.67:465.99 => 0.5286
